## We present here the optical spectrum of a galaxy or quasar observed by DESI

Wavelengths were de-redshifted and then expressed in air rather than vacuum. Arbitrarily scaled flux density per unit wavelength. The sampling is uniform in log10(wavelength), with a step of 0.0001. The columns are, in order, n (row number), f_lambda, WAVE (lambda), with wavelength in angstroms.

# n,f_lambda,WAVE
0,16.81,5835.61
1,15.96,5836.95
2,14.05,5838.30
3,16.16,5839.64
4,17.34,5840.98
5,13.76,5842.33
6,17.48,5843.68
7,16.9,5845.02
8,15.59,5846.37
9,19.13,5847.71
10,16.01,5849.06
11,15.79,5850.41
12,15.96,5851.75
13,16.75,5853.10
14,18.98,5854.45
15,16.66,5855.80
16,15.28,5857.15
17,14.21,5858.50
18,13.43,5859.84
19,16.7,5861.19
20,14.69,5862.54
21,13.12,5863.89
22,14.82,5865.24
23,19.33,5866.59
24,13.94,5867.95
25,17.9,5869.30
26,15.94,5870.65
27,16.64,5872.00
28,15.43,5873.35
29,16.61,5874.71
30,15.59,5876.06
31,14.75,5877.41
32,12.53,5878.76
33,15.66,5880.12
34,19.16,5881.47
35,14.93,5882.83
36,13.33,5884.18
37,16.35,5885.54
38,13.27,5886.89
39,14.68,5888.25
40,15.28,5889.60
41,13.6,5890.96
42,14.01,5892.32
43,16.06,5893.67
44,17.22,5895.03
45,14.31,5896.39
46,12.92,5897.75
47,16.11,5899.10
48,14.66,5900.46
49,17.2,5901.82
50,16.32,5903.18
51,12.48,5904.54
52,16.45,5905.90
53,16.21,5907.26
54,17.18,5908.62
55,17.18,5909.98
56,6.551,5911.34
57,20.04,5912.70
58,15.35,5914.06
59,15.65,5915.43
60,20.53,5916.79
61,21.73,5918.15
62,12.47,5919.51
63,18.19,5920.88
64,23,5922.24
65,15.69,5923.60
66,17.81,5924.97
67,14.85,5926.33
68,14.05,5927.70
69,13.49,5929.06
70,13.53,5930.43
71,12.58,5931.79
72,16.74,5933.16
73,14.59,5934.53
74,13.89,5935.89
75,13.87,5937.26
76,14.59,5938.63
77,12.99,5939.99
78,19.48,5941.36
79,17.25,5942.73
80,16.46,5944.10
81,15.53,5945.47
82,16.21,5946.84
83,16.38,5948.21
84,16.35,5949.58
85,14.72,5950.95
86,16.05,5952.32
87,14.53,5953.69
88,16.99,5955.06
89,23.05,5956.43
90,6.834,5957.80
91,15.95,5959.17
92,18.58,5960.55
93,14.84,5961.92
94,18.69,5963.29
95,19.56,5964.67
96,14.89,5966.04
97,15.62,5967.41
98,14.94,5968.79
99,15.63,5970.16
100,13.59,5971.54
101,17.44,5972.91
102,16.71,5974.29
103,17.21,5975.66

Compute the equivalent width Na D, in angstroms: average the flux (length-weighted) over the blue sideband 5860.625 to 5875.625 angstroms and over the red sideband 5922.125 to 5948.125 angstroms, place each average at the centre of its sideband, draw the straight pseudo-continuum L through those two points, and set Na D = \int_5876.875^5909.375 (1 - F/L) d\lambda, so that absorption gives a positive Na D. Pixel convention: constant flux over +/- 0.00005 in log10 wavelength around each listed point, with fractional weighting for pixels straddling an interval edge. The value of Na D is 1.1 angstroms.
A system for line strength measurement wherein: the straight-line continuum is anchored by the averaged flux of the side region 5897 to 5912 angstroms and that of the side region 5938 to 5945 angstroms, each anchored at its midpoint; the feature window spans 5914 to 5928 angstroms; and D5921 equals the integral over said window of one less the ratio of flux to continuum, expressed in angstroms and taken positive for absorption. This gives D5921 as -1.8 angstroms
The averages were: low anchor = 14.9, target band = 17.4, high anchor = 16.1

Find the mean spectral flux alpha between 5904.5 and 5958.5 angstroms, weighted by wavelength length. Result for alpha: 15.8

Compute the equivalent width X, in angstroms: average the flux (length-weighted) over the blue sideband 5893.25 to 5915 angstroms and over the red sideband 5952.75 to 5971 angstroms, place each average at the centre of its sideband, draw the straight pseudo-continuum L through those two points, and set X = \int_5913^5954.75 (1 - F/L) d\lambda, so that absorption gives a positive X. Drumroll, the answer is -0.6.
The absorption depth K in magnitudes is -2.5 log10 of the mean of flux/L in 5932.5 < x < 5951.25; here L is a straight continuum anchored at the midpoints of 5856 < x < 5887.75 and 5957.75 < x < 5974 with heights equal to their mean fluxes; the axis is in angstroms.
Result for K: 0.01 mag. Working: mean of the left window 15.4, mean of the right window 15.9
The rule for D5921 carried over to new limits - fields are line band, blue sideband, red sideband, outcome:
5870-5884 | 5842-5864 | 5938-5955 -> 0.3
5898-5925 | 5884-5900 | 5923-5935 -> -3.0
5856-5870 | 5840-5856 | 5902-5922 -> 1.0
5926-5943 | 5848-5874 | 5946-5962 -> 1.3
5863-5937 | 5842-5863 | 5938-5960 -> 1.9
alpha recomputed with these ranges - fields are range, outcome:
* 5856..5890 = 15.4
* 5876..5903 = 15.1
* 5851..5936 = 15.6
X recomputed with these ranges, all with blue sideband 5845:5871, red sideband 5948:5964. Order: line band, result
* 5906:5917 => 0.10 angstroms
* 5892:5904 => 0.46 angstroms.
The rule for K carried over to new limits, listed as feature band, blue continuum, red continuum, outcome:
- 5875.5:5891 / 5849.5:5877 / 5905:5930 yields 0.08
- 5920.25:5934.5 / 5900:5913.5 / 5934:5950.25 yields -0.03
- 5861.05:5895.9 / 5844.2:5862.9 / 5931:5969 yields 0.05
